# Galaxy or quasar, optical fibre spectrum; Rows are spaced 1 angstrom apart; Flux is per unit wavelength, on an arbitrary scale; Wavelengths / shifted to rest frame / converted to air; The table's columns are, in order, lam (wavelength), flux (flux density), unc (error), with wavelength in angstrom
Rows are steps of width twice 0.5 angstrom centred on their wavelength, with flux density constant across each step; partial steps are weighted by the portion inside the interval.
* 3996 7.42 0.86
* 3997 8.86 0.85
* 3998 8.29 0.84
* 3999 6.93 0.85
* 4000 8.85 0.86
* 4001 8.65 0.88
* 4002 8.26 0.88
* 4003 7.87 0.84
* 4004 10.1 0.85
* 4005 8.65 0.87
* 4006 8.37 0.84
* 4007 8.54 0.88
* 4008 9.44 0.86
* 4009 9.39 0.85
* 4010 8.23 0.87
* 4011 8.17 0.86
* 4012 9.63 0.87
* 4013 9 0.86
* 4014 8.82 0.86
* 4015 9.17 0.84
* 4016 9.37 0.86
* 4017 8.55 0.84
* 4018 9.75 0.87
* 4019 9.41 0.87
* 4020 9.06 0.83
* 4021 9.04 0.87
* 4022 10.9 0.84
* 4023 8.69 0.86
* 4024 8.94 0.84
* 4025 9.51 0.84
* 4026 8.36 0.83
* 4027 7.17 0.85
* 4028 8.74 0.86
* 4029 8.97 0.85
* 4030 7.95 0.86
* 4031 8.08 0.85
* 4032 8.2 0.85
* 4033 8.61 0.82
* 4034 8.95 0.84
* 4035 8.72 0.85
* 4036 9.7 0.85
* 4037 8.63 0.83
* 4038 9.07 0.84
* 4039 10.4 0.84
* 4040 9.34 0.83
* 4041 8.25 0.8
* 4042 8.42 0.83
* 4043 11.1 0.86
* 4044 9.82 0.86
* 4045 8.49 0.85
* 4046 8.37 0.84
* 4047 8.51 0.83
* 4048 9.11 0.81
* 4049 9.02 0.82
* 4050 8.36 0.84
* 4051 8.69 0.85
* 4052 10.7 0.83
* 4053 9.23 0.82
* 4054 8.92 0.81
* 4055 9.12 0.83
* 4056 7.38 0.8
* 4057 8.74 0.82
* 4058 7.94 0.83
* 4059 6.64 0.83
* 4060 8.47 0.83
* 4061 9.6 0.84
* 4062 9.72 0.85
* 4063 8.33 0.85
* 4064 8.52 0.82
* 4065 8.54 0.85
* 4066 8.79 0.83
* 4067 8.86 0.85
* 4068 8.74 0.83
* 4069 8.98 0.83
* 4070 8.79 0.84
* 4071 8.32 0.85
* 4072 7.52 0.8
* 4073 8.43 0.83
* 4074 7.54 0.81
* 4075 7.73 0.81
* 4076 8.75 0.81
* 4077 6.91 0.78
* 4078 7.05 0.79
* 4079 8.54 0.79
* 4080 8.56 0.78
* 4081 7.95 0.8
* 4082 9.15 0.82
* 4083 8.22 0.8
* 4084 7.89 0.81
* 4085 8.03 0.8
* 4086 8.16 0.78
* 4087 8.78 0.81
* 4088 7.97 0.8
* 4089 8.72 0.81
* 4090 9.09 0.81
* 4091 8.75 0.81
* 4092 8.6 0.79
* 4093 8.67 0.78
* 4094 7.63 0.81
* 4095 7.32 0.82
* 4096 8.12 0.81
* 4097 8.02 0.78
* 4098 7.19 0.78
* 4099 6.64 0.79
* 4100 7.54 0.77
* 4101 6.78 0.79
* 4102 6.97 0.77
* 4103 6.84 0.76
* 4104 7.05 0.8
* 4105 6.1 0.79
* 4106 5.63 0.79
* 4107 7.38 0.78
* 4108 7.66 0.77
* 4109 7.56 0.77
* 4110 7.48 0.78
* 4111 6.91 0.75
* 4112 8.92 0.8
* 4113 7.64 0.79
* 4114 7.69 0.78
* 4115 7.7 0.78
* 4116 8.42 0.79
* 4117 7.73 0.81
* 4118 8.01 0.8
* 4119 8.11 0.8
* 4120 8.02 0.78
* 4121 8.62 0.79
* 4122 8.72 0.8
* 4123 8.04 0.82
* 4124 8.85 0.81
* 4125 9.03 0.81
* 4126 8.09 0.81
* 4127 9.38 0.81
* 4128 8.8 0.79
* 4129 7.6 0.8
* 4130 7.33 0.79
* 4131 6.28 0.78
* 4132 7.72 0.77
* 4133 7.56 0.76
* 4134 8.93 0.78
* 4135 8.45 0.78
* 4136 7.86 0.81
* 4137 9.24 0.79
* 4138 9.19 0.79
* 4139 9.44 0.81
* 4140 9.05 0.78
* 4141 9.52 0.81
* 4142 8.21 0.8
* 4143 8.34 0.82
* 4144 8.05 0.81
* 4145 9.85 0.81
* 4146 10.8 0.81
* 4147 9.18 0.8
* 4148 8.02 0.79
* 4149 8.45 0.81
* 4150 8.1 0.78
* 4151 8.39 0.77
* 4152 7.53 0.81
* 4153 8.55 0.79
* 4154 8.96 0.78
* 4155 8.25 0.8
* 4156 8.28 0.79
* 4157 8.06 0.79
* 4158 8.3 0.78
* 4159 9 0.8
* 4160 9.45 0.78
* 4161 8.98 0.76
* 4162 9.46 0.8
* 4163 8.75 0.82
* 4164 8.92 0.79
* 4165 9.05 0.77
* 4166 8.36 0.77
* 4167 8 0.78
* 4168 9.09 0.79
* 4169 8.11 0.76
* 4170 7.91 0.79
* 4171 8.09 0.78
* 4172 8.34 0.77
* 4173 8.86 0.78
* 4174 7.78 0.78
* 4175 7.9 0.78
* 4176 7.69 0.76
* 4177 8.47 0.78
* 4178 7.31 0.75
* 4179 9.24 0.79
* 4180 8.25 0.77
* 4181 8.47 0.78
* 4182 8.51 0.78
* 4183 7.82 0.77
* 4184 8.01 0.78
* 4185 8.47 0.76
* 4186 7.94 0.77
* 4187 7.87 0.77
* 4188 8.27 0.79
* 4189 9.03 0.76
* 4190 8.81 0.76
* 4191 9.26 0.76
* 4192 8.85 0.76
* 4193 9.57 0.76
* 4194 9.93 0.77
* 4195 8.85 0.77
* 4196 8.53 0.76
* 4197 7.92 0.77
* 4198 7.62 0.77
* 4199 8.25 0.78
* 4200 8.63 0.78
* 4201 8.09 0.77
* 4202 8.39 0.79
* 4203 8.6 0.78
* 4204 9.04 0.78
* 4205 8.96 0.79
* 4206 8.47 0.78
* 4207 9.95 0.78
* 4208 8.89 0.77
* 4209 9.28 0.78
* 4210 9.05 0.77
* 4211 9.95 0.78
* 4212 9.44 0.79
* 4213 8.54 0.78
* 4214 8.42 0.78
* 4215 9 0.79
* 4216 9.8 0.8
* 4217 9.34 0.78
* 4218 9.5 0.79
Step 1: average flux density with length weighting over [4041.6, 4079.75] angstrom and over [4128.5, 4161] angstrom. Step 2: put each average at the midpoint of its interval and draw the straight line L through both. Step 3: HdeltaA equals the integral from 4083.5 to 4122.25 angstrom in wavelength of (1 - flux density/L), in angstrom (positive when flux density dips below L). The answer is 3.57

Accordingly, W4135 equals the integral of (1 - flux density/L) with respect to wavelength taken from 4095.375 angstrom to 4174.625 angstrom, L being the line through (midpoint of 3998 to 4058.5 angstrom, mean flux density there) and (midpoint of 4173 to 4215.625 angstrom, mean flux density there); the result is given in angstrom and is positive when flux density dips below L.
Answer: 4.63 angstrom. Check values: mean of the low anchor 8.87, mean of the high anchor 8.61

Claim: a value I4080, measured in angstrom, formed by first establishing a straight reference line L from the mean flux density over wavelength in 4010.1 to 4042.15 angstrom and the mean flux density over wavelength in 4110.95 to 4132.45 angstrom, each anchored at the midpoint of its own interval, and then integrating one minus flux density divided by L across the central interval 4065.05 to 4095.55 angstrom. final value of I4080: 0.6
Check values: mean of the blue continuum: 8.92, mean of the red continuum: 8.1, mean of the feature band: 8.28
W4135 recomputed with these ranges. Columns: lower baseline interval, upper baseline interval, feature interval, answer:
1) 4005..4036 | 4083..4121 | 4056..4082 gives -0.4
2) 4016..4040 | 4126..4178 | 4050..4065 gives 0.2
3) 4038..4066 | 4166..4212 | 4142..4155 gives 0.0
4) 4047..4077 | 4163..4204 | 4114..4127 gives 0.3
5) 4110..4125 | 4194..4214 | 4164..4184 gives 0.6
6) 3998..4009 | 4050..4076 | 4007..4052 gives -2.0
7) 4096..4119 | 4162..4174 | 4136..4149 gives -1.6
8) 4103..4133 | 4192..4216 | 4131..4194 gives -1.6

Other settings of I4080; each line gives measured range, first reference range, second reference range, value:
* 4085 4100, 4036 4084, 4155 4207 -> 0.9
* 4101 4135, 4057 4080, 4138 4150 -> 3.8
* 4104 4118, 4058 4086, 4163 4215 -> 1.6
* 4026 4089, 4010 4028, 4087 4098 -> 0.2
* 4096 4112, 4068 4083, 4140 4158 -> 2.3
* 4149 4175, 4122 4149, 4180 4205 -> 0.2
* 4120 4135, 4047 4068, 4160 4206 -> 0.7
